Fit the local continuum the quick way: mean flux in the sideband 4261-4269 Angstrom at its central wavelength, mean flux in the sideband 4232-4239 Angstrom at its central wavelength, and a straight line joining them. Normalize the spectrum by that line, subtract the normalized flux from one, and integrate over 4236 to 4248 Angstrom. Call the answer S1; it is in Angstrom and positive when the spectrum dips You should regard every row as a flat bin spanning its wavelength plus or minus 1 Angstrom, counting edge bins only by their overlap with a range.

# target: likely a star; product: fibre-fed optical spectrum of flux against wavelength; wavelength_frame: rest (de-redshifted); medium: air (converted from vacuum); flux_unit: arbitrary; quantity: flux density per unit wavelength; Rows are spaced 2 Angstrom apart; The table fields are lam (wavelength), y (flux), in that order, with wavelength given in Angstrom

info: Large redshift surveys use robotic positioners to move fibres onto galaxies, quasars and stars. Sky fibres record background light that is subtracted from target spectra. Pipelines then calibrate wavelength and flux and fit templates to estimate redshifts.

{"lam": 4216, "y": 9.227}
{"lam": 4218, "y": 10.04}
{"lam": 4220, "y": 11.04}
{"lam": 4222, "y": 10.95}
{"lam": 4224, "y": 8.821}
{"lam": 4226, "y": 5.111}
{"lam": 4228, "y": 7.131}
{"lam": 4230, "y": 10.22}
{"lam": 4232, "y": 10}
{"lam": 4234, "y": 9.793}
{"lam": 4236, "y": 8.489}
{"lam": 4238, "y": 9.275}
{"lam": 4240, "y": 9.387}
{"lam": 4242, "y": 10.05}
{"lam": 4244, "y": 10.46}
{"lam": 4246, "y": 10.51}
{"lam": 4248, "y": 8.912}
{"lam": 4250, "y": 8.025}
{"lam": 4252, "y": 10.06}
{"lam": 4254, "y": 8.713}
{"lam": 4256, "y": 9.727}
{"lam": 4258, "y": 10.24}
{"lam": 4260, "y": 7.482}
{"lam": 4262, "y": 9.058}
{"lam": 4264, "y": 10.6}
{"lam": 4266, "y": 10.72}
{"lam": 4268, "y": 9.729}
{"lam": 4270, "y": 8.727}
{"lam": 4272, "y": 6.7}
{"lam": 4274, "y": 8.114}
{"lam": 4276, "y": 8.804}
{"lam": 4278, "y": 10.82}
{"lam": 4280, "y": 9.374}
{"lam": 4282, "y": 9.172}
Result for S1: -0.3 Angstrom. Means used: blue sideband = 9.3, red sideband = 10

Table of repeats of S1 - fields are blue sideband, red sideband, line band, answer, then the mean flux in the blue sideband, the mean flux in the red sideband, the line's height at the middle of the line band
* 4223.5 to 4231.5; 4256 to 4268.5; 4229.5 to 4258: -2.9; 7.89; 9.64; 8.71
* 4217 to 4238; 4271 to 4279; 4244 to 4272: -1.8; 9.17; 8.61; 8.81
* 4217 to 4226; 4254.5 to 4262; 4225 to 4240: 1.3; 9.65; 9.11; 9.48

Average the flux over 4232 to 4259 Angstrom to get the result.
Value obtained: 9.53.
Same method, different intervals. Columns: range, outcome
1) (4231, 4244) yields 9.57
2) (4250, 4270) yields 9.47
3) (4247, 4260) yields 9.14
